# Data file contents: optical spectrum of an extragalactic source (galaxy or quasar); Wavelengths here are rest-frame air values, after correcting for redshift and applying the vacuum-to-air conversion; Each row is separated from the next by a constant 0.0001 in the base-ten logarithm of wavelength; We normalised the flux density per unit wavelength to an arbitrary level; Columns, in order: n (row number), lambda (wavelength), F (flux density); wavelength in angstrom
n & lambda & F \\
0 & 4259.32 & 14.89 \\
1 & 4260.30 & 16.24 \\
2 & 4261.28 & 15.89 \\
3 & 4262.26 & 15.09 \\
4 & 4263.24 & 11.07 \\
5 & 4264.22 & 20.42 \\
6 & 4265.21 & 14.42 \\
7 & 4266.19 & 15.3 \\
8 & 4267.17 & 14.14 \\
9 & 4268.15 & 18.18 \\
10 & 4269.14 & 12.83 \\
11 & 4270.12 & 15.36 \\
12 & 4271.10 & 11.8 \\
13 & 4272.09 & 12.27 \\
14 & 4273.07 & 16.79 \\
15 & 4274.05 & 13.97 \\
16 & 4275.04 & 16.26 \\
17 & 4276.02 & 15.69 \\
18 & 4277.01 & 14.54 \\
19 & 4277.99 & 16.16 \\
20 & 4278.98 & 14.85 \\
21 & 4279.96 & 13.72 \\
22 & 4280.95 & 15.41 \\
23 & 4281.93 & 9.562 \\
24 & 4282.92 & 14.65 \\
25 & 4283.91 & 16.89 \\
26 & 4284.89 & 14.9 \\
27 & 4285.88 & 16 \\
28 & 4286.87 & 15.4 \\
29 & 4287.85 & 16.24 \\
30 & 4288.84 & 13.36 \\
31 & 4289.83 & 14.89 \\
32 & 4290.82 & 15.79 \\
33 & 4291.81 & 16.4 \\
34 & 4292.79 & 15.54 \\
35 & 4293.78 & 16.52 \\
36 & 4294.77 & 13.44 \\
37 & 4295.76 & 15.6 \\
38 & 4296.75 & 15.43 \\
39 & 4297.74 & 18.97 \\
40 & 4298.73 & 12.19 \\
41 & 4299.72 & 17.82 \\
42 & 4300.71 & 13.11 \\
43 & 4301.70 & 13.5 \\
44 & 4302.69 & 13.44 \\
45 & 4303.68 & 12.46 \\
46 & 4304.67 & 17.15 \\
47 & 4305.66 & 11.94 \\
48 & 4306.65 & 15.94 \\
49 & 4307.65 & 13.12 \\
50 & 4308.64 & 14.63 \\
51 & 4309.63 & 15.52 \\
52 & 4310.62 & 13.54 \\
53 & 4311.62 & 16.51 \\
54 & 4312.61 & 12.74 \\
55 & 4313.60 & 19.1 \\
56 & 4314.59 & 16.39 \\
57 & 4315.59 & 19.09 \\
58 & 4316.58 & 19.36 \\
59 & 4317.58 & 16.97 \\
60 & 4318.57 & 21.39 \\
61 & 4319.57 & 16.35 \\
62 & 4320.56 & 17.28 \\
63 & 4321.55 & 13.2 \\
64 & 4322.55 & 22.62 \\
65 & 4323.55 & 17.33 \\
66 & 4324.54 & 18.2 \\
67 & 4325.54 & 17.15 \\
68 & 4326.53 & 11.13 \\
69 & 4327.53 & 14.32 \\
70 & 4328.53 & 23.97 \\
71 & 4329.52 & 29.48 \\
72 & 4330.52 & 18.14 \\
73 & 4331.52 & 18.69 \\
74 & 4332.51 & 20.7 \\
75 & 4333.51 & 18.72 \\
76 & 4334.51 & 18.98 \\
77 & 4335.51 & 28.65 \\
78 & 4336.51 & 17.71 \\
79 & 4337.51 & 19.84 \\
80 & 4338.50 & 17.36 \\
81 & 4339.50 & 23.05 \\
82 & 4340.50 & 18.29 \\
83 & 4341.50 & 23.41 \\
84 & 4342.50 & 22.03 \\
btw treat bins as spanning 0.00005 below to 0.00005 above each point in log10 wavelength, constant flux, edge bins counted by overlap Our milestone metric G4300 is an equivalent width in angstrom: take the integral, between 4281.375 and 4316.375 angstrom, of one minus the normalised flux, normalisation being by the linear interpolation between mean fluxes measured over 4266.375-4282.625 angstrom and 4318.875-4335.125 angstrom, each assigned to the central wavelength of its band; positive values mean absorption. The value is 2.7 angstrom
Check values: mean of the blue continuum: 14.5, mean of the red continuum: 18.6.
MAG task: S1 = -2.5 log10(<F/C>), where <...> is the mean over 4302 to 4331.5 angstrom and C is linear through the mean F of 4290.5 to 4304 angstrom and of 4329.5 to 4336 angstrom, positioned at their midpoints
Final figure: 0.10 mag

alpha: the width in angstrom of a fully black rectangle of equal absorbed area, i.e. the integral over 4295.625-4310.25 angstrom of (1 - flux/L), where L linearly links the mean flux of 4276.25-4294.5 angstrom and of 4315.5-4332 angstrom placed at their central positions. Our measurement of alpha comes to 1.7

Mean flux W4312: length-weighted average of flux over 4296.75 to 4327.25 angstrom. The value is 15.9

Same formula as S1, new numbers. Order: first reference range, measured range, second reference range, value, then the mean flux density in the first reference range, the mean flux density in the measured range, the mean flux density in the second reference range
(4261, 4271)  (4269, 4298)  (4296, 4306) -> -0.01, 15.1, 15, 14.7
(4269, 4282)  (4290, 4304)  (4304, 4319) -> 0.03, 14.4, 15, 16.2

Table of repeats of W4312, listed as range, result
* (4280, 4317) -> 15.2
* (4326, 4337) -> 20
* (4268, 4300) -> 15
